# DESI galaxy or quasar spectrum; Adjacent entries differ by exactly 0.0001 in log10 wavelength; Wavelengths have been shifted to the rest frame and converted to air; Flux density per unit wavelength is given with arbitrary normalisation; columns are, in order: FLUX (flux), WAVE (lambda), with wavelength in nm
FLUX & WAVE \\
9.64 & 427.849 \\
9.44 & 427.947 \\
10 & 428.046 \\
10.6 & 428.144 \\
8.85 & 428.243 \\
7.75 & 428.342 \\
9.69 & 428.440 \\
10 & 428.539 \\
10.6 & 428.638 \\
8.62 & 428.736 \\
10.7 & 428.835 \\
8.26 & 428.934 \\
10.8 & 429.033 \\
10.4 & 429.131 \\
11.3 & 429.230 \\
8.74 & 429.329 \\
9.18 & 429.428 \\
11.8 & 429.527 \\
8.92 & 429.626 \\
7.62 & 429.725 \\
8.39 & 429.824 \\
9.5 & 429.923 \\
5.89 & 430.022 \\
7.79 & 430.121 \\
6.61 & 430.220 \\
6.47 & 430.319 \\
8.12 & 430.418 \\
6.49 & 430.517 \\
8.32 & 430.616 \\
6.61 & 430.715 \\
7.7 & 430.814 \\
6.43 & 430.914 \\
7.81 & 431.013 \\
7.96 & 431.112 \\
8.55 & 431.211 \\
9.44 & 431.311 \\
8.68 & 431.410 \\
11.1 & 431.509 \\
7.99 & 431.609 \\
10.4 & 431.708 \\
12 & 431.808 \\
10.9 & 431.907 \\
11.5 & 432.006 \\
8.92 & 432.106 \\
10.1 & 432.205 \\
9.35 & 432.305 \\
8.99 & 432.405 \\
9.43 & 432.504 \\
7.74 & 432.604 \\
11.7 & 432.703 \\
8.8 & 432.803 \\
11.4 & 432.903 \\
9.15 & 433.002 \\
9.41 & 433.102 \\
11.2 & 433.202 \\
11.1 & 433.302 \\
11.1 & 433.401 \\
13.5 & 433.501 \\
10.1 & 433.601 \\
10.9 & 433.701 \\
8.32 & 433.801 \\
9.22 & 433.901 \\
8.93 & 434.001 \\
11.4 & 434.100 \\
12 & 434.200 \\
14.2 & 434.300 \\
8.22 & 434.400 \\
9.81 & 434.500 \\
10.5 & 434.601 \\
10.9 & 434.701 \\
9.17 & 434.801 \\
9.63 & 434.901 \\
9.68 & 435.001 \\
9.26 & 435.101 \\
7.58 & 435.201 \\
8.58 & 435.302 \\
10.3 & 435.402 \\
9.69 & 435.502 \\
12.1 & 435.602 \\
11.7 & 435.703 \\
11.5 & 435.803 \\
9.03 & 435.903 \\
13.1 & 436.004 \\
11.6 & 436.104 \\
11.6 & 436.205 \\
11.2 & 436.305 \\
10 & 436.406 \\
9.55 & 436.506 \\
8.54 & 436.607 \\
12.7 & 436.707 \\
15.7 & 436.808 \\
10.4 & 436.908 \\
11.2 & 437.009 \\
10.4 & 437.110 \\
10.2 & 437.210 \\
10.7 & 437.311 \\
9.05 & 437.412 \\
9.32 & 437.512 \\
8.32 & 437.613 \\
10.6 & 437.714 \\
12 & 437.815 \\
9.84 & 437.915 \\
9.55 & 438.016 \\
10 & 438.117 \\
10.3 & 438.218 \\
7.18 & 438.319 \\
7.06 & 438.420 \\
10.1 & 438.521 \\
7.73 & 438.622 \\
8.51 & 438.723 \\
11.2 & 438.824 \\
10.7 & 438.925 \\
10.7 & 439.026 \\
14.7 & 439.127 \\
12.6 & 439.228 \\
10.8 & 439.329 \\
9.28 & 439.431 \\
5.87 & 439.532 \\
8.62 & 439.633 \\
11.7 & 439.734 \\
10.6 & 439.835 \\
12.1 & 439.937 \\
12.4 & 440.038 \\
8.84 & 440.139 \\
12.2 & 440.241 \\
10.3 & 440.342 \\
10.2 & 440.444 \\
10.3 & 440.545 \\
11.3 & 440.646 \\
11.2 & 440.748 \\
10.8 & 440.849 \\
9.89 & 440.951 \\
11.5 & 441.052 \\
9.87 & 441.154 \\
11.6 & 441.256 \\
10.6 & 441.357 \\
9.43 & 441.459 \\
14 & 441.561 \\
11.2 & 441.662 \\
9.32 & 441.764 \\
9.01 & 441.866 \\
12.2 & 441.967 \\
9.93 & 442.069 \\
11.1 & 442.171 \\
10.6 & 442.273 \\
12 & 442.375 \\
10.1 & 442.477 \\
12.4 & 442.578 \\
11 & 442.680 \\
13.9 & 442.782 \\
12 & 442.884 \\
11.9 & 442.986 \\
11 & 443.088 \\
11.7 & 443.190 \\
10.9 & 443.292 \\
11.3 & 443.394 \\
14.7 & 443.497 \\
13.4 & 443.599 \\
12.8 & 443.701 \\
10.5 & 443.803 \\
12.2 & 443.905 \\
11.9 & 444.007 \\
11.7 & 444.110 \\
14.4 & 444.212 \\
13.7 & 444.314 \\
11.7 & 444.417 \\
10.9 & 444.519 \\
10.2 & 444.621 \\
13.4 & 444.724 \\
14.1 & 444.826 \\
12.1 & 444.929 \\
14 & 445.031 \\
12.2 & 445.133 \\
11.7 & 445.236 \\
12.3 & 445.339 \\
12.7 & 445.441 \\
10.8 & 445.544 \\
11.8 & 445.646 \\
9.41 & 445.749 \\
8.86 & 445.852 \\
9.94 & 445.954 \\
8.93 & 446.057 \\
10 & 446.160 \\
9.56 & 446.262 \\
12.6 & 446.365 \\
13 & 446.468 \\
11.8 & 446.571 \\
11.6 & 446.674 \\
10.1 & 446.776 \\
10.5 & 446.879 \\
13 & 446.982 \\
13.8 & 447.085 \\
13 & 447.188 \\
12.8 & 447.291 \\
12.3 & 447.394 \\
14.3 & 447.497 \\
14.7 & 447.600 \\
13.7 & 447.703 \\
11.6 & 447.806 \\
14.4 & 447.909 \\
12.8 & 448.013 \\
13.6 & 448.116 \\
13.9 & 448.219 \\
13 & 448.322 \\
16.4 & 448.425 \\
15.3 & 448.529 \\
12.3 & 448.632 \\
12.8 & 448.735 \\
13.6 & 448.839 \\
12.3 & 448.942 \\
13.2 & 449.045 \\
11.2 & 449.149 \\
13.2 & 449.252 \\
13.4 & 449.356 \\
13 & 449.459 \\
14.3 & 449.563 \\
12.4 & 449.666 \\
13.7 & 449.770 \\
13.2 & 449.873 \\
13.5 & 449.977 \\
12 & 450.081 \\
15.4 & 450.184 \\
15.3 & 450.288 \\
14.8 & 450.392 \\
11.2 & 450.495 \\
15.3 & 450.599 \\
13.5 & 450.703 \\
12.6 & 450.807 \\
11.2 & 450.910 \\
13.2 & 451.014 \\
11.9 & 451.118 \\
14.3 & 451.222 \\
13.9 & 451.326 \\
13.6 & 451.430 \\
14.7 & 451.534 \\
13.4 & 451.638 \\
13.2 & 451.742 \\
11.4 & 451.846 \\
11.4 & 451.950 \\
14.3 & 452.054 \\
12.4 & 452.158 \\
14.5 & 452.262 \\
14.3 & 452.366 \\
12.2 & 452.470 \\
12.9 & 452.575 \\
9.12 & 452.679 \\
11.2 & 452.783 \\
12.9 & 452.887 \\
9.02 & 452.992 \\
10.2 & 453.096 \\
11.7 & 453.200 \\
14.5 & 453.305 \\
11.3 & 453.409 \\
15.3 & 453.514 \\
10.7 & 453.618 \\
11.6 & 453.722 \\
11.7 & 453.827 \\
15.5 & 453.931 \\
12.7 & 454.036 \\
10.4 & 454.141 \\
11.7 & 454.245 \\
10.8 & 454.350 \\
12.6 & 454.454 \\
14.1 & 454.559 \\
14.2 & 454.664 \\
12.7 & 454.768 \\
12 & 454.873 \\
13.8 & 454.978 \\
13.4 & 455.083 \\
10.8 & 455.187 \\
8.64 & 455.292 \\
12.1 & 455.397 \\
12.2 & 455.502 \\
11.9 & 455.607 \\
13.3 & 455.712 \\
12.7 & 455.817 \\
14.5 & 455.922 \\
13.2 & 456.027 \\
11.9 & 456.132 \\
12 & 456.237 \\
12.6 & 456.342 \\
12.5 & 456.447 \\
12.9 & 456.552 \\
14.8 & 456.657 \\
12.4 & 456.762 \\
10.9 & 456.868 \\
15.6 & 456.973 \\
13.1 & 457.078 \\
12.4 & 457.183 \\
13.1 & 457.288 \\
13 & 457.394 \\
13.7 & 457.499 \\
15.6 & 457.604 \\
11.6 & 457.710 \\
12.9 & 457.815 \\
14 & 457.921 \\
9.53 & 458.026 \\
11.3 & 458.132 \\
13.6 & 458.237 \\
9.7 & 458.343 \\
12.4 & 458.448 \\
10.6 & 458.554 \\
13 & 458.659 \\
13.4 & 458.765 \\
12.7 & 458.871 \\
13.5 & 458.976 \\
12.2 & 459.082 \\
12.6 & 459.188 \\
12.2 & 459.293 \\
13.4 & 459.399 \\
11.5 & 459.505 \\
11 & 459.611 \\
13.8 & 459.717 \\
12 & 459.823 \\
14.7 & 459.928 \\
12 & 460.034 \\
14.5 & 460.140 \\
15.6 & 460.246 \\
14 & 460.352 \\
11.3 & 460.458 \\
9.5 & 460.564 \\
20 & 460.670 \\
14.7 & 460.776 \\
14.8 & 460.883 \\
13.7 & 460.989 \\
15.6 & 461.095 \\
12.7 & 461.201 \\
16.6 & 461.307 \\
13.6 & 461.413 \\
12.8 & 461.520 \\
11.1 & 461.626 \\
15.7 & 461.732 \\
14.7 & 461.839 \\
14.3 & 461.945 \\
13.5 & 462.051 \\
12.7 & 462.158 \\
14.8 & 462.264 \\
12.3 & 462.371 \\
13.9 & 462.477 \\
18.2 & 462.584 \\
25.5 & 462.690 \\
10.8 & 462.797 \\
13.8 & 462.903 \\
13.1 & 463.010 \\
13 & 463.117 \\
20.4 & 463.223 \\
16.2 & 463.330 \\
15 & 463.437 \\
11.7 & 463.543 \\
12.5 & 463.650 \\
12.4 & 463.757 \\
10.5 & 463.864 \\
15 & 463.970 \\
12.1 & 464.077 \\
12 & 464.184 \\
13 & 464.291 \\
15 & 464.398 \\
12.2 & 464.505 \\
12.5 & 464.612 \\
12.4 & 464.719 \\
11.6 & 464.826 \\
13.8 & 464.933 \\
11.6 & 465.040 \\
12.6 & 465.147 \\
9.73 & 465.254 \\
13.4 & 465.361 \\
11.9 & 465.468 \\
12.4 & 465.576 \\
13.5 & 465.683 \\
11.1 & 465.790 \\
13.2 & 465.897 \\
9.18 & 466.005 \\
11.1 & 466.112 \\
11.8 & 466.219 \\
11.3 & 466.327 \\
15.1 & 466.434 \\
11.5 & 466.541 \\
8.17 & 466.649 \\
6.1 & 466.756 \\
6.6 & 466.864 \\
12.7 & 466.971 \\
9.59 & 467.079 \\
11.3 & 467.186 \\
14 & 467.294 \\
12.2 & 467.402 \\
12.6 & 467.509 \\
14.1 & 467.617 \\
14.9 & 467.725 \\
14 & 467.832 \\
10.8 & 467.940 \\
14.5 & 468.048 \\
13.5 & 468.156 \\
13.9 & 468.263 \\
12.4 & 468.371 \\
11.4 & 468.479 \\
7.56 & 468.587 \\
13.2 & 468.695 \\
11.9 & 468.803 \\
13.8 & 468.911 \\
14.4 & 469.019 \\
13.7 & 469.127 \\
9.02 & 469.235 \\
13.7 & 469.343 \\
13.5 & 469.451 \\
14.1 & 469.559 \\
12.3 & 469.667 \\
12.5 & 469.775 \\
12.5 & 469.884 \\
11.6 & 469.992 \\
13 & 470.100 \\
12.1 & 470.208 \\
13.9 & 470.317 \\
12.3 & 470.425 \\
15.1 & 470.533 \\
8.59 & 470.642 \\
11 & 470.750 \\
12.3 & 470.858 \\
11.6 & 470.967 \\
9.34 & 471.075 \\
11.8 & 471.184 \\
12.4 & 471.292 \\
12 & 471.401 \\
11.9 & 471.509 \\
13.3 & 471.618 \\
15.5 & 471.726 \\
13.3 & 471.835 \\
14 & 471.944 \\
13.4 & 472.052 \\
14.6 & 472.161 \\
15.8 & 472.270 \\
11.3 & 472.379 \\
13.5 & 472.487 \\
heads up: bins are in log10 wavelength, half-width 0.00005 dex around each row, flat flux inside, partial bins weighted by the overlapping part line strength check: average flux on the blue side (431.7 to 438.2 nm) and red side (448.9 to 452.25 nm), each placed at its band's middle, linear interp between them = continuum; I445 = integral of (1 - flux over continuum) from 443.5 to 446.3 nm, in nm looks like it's 0.10 nm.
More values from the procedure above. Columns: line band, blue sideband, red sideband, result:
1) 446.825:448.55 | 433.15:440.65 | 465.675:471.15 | -0.39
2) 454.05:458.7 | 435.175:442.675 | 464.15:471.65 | -0.41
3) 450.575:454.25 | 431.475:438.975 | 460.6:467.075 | -0.18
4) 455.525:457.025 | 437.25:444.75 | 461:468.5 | -0.08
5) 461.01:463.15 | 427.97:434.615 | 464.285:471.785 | -0.49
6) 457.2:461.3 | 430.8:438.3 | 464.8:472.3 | -0.49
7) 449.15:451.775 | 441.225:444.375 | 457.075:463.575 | -0.18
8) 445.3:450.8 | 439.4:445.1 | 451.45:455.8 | -0.37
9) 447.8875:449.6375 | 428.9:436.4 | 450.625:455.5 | -0.23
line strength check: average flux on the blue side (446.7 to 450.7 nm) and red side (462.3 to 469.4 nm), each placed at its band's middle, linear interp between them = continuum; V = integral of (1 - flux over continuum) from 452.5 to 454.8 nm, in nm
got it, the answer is 0.17 nm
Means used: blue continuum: 13.3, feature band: 12.1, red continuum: 12.7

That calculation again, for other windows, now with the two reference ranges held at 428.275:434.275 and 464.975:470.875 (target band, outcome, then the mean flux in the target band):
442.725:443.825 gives -0.210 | 12.2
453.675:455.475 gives -0.192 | 12.3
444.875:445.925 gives -0.114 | 11.6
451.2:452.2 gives -0.216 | 13.2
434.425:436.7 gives -0.129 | 10.3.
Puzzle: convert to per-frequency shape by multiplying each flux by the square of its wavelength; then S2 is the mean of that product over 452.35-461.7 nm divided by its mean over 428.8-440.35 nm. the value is 1.42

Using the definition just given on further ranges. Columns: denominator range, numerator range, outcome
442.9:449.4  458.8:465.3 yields 1.18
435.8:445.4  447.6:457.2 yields 1.23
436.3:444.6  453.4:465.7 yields 1.31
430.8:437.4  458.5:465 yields 1.52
